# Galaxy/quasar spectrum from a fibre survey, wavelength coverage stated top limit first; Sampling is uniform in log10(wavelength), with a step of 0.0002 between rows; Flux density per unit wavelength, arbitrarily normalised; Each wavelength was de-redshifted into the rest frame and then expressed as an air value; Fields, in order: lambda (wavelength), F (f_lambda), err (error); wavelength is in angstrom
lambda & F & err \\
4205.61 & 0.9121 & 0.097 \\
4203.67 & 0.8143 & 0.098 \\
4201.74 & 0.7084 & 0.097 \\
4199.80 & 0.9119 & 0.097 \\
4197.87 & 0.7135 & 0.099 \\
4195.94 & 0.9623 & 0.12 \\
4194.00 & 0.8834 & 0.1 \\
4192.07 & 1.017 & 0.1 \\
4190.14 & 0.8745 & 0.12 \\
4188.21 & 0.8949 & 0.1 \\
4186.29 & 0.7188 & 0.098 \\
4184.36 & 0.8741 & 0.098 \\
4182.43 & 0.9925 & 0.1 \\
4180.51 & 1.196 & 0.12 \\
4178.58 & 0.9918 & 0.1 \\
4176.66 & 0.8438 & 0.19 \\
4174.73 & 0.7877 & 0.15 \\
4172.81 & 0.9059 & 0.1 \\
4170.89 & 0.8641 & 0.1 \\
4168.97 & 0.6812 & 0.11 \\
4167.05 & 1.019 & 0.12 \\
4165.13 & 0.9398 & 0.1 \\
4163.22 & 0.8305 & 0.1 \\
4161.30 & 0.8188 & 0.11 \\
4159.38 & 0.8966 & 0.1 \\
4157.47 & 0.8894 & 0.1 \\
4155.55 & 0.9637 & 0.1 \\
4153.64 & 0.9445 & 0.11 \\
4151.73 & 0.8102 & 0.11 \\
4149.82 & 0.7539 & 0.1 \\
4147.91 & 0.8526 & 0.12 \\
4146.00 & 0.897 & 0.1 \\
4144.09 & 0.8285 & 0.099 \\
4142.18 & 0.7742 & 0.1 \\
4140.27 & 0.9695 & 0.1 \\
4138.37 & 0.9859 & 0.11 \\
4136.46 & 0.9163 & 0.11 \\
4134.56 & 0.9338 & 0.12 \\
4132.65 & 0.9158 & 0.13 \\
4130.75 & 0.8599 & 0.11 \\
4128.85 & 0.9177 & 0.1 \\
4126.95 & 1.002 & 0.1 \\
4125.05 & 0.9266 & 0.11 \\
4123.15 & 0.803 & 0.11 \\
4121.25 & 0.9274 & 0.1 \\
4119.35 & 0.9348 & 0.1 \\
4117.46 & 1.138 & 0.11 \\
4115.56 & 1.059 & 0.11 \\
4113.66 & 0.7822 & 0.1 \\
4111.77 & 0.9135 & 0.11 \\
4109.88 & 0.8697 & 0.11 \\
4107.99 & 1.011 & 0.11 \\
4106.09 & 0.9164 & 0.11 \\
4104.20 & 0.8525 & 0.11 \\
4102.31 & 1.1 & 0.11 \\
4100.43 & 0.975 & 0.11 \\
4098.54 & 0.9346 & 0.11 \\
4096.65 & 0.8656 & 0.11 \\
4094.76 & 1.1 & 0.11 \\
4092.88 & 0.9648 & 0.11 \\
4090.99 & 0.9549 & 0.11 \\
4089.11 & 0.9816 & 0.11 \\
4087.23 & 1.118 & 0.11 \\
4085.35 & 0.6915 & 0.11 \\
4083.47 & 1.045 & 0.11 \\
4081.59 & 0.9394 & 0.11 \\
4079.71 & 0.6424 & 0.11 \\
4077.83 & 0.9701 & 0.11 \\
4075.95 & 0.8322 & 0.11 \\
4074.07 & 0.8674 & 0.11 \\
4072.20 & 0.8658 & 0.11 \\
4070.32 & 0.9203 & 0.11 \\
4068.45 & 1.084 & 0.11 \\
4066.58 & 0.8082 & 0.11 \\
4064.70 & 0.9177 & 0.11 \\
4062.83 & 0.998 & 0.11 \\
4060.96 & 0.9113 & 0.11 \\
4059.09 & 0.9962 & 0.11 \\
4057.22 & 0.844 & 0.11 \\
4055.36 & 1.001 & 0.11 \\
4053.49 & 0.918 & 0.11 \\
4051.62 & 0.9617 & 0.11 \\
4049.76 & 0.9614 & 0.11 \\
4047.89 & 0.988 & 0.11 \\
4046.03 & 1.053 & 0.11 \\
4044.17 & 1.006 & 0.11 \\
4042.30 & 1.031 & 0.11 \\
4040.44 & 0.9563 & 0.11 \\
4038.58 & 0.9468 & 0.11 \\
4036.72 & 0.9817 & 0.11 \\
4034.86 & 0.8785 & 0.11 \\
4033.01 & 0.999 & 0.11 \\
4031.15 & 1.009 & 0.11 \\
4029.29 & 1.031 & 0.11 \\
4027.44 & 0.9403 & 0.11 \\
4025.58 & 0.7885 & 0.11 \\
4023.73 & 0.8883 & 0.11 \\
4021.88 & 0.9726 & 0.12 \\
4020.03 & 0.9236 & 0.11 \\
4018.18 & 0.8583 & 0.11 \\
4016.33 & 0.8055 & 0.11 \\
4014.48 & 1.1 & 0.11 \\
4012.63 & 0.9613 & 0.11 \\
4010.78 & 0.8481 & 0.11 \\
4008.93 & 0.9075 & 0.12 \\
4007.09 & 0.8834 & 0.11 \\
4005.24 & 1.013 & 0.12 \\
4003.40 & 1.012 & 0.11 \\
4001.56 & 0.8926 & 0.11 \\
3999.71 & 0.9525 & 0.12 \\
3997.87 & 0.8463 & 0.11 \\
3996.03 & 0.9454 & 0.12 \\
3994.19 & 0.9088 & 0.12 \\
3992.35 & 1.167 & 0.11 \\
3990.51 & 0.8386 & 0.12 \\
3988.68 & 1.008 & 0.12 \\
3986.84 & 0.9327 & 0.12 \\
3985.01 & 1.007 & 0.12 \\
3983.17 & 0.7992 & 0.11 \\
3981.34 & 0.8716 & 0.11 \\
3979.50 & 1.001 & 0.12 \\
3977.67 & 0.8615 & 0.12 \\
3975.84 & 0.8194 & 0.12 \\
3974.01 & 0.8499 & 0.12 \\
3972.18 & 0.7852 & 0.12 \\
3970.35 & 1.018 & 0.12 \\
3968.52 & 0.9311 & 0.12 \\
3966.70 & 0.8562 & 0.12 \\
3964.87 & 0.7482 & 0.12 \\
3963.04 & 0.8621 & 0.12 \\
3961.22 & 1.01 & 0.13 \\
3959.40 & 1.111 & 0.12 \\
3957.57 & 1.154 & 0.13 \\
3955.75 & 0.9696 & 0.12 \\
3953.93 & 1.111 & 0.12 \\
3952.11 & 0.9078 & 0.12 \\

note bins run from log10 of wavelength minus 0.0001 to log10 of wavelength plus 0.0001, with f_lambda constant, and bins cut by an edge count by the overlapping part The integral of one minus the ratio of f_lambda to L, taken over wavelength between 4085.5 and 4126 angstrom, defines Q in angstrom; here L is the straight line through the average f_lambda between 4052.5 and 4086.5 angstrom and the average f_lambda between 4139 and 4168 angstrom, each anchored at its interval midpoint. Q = -2.7 angstrom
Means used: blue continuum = 0.904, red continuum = 0.881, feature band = 0.953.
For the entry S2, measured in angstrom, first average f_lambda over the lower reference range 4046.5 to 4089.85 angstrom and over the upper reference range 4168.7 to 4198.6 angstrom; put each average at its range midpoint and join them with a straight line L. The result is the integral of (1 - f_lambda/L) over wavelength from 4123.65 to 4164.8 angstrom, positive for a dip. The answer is 0.7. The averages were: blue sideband 0.926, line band 0.89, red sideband 0.894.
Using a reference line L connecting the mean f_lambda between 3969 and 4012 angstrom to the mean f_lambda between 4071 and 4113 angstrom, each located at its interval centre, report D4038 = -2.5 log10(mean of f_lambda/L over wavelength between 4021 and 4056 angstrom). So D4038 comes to -0.046 mag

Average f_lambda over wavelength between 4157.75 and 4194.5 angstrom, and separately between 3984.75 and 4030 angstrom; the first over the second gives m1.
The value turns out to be 0.96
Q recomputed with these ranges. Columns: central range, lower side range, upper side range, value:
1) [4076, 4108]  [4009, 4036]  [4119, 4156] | -1.1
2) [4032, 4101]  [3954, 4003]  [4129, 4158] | -2.7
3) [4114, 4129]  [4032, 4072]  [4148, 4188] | -0.7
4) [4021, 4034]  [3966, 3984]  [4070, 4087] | -1.0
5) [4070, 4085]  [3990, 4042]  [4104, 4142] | 0.9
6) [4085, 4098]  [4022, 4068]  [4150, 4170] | -0.6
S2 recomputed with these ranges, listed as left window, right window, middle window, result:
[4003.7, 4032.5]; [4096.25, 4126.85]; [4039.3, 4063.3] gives -0.9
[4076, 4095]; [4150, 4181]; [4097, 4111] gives -0.4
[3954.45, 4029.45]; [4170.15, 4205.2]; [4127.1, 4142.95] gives -0.3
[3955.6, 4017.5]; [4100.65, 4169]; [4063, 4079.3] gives 0.3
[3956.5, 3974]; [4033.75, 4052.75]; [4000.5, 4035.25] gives 1.1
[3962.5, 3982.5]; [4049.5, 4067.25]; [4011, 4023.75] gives -0.3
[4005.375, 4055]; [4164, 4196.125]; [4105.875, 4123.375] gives -0.3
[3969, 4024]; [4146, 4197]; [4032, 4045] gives -0.8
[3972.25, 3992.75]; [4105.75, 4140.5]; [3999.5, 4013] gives -0.2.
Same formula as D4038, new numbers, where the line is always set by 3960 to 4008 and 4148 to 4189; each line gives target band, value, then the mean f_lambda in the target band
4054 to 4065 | -0.048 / 0.946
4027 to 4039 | -0.072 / 0.972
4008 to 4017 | -0.017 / 0.928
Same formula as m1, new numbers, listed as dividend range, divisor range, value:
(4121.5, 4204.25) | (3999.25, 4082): 0.95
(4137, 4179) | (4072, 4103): 0.94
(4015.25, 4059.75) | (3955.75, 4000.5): 1.02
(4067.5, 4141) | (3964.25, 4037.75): 1.01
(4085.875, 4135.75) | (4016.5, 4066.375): 1.00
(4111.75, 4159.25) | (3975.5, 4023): 0.98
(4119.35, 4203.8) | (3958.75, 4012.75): 0.96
